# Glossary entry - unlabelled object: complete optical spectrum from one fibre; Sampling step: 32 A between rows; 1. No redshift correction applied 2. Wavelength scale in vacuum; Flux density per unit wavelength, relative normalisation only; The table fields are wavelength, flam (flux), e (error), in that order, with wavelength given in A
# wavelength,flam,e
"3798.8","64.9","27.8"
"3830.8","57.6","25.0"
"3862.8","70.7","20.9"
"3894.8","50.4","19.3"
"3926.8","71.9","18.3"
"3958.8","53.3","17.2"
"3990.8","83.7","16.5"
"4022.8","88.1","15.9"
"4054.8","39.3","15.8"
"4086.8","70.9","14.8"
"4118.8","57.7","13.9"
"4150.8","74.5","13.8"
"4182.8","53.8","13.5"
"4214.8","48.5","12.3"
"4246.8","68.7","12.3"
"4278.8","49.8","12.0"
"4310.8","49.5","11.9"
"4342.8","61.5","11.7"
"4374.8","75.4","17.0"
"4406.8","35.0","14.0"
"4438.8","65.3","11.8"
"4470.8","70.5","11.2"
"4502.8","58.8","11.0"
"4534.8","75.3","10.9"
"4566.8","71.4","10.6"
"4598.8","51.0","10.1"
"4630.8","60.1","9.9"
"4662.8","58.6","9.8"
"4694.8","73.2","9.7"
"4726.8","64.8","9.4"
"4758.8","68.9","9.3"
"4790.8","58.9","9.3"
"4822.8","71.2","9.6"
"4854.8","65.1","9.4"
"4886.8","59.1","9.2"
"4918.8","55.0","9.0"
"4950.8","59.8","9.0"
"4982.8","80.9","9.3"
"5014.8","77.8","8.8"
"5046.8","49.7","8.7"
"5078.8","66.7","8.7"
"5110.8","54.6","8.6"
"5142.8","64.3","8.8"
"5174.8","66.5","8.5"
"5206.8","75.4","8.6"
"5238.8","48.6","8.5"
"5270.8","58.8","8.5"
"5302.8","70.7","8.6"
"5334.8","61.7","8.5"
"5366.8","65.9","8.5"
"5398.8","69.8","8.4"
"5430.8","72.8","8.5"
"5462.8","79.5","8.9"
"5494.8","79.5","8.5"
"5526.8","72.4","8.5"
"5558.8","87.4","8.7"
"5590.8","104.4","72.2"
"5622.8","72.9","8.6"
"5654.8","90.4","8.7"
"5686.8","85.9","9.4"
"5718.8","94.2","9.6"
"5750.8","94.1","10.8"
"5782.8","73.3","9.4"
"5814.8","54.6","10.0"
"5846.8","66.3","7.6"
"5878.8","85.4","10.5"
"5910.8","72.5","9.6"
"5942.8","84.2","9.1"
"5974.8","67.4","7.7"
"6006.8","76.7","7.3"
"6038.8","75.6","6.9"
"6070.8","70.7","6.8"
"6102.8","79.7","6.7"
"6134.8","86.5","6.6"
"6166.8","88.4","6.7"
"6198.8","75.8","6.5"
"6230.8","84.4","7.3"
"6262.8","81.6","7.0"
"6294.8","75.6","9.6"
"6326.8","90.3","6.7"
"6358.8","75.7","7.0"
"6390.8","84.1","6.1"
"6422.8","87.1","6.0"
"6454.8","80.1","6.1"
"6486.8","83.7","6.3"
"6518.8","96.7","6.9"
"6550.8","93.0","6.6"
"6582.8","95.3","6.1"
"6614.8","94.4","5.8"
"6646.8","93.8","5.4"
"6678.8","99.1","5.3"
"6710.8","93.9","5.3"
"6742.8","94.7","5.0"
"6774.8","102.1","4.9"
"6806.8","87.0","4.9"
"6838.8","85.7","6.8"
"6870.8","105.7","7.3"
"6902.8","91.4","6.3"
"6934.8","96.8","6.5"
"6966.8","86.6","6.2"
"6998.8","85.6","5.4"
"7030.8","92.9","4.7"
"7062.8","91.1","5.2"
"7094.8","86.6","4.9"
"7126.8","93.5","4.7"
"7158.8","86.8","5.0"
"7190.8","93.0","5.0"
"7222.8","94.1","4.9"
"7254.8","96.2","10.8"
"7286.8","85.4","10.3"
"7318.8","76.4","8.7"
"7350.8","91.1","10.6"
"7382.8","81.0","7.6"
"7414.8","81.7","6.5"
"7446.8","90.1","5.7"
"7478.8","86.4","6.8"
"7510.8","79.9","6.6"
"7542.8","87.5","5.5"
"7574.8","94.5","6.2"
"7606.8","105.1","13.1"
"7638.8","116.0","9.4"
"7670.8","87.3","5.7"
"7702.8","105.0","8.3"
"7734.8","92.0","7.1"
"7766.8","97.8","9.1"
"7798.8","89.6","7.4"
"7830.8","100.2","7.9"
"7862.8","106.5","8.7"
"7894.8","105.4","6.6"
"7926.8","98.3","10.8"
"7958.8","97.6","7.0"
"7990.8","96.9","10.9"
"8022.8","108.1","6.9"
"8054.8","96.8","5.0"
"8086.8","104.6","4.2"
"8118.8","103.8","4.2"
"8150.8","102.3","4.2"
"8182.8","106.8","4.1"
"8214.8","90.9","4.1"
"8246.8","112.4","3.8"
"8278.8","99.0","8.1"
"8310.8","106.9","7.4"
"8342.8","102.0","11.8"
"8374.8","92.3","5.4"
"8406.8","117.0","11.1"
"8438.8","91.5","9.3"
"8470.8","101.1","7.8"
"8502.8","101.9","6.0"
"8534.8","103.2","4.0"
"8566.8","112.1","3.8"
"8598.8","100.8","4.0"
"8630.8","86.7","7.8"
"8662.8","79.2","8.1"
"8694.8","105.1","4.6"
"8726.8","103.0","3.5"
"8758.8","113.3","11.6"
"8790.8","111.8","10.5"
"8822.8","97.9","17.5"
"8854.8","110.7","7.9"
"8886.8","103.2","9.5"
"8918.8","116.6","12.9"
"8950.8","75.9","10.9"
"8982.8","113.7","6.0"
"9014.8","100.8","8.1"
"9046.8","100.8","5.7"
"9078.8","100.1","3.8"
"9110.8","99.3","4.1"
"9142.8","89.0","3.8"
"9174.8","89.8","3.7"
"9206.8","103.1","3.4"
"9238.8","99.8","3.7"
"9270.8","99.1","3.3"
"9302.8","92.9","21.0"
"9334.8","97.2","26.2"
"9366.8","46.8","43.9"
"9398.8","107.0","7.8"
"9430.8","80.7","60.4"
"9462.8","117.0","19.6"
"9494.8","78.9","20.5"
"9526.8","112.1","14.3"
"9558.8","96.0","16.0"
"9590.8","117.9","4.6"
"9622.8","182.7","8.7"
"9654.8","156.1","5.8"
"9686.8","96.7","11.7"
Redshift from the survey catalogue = 0.47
